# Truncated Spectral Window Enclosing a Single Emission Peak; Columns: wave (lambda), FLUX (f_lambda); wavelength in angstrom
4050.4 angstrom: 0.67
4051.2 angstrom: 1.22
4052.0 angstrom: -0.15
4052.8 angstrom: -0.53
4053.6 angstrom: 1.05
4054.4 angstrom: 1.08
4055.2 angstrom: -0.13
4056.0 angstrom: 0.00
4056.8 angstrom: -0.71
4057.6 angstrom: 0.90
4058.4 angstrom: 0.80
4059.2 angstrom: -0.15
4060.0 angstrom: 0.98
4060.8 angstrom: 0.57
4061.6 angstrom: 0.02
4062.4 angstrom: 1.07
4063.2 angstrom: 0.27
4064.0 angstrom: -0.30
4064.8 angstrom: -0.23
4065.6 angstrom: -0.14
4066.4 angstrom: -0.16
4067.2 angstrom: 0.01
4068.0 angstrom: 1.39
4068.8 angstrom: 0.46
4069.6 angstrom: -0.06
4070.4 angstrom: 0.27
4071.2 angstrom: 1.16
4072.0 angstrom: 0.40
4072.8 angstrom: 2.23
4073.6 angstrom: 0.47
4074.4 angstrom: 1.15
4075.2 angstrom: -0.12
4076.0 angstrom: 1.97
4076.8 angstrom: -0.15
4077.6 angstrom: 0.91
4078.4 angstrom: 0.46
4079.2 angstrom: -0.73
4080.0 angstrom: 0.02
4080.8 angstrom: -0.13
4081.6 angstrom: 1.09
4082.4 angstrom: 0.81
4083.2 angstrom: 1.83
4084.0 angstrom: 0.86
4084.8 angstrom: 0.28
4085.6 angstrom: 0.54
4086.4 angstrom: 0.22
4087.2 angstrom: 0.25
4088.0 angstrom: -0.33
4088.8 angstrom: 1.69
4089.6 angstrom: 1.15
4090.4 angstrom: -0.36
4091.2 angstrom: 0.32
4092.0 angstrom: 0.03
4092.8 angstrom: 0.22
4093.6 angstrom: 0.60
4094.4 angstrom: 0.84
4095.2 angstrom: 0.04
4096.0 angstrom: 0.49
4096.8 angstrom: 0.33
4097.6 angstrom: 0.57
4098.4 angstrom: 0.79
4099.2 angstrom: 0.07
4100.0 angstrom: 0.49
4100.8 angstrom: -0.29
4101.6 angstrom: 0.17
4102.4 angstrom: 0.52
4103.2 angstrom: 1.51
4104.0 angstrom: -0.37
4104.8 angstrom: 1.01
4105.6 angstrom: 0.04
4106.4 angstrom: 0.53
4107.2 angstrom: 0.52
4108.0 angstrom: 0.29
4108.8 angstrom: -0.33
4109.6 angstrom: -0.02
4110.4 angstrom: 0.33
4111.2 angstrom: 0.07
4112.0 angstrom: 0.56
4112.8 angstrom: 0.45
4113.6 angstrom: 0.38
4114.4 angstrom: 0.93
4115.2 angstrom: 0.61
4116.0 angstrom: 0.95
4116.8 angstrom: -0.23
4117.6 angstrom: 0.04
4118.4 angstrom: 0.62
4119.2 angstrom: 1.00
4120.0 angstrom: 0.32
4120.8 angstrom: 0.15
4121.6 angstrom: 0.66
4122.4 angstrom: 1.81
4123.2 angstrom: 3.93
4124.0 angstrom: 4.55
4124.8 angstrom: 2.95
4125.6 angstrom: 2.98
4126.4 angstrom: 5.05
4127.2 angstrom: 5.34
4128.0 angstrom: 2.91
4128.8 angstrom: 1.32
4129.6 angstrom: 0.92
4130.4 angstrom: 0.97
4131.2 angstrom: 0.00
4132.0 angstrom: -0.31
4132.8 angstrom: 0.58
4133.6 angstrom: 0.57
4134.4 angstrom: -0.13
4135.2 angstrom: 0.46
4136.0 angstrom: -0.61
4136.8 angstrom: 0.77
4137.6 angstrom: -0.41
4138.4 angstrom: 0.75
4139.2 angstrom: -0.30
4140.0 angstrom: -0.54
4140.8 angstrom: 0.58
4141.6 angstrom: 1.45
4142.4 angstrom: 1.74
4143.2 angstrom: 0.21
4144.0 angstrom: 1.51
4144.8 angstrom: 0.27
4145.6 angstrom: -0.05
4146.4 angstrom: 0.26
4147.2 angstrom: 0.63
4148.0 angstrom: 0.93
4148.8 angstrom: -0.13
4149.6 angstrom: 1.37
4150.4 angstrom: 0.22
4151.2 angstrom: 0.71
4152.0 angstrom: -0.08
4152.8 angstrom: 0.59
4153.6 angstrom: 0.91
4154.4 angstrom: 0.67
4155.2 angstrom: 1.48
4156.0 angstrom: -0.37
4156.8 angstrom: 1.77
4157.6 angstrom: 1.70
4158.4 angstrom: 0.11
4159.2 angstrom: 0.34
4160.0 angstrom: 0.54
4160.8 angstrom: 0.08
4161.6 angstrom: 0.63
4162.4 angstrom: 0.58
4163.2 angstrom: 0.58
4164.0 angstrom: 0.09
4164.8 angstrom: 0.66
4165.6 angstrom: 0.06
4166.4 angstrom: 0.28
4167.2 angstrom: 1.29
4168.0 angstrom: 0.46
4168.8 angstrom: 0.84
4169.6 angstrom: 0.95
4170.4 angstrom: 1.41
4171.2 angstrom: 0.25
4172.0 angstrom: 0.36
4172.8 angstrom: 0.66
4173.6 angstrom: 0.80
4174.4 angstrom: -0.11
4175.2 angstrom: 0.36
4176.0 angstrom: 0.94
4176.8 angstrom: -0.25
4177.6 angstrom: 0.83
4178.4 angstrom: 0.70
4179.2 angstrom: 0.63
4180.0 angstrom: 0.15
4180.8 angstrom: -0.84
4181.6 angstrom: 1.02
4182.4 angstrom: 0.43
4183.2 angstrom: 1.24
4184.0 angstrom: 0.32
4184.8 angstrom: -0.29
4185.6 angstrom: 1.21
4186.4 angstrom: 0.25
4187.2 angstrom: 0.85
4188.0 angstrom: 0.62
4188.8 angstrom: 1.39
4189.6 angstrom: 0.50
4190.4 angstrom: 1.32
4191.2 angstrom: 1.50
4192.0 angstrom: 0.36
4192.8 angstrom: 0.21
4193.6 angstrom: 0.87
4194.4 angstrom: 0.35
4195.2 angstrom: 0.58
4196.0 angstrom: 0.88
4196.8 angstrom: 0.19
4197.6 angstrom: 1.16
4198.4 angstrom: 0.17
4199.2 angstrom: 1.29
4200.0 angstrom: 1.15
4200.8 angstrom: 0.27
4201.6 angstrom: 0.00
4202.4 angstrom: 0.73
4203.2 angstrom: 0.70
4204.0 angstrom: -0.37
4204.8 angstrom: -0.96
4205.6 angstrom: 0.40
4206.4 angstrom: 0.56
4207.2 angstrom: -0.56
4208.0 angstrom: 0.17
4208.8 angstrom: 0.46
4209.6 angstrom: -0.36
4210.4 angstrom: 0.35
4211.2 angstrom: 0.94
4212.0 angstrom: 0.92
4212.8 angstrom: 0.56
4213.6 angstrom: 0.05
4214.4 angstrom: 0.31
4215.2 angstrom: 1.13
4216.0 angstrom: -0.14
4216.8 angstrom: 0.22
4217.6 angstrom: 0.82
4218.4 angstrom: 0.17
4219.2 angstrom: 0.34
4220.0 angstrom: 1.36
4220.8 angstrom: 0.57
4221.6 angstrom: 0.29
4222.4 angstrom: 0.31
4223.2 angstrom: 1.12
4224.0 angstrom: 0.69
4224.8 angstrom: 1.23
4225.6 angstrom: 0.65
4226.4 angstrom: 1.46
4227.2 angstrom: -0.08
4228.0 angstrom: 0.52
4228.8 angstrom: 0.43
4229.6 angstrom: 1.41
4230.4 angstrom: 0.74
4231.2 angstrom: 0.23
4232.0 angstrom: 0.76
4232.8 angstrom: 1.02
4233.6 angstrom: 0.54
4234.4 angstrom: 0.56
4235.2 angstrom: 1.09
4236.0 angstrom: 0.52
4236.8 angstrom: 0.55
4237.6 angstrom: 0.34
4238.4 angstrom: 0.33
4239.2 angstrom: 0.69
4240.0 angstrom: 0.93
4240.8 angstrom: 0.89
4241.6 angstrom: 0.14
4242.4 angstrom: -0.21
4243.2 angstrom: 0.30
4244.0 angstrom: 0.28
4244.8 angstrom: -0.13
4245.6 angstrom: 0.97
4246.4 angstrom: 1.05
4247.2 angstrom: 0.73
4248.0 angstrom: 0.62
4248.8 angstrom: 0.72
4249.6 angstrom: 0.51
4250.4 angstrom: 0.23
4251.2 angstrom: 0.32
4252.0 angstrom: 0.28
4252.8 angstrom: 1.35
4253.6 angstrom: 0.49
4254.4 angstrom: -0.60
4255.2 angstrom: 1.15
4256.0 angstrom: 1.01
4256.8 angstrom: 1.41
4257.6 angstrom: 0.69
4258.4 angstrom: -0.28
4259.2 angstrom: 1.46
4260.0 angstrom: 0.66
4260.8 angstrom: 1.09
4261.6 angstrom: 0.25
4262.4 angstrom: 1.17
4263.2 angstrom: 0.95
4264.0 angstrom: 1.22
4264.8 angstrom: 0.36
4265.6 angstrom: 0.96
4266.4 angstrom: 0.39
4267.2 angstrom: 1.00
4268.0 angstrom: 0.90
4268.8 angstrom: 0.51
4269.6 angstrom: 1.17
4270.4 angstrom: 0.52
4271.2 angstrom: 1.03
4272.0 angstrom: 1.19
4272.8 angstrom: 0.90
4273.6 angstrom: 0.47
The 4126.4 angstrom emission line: [O II] 3727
